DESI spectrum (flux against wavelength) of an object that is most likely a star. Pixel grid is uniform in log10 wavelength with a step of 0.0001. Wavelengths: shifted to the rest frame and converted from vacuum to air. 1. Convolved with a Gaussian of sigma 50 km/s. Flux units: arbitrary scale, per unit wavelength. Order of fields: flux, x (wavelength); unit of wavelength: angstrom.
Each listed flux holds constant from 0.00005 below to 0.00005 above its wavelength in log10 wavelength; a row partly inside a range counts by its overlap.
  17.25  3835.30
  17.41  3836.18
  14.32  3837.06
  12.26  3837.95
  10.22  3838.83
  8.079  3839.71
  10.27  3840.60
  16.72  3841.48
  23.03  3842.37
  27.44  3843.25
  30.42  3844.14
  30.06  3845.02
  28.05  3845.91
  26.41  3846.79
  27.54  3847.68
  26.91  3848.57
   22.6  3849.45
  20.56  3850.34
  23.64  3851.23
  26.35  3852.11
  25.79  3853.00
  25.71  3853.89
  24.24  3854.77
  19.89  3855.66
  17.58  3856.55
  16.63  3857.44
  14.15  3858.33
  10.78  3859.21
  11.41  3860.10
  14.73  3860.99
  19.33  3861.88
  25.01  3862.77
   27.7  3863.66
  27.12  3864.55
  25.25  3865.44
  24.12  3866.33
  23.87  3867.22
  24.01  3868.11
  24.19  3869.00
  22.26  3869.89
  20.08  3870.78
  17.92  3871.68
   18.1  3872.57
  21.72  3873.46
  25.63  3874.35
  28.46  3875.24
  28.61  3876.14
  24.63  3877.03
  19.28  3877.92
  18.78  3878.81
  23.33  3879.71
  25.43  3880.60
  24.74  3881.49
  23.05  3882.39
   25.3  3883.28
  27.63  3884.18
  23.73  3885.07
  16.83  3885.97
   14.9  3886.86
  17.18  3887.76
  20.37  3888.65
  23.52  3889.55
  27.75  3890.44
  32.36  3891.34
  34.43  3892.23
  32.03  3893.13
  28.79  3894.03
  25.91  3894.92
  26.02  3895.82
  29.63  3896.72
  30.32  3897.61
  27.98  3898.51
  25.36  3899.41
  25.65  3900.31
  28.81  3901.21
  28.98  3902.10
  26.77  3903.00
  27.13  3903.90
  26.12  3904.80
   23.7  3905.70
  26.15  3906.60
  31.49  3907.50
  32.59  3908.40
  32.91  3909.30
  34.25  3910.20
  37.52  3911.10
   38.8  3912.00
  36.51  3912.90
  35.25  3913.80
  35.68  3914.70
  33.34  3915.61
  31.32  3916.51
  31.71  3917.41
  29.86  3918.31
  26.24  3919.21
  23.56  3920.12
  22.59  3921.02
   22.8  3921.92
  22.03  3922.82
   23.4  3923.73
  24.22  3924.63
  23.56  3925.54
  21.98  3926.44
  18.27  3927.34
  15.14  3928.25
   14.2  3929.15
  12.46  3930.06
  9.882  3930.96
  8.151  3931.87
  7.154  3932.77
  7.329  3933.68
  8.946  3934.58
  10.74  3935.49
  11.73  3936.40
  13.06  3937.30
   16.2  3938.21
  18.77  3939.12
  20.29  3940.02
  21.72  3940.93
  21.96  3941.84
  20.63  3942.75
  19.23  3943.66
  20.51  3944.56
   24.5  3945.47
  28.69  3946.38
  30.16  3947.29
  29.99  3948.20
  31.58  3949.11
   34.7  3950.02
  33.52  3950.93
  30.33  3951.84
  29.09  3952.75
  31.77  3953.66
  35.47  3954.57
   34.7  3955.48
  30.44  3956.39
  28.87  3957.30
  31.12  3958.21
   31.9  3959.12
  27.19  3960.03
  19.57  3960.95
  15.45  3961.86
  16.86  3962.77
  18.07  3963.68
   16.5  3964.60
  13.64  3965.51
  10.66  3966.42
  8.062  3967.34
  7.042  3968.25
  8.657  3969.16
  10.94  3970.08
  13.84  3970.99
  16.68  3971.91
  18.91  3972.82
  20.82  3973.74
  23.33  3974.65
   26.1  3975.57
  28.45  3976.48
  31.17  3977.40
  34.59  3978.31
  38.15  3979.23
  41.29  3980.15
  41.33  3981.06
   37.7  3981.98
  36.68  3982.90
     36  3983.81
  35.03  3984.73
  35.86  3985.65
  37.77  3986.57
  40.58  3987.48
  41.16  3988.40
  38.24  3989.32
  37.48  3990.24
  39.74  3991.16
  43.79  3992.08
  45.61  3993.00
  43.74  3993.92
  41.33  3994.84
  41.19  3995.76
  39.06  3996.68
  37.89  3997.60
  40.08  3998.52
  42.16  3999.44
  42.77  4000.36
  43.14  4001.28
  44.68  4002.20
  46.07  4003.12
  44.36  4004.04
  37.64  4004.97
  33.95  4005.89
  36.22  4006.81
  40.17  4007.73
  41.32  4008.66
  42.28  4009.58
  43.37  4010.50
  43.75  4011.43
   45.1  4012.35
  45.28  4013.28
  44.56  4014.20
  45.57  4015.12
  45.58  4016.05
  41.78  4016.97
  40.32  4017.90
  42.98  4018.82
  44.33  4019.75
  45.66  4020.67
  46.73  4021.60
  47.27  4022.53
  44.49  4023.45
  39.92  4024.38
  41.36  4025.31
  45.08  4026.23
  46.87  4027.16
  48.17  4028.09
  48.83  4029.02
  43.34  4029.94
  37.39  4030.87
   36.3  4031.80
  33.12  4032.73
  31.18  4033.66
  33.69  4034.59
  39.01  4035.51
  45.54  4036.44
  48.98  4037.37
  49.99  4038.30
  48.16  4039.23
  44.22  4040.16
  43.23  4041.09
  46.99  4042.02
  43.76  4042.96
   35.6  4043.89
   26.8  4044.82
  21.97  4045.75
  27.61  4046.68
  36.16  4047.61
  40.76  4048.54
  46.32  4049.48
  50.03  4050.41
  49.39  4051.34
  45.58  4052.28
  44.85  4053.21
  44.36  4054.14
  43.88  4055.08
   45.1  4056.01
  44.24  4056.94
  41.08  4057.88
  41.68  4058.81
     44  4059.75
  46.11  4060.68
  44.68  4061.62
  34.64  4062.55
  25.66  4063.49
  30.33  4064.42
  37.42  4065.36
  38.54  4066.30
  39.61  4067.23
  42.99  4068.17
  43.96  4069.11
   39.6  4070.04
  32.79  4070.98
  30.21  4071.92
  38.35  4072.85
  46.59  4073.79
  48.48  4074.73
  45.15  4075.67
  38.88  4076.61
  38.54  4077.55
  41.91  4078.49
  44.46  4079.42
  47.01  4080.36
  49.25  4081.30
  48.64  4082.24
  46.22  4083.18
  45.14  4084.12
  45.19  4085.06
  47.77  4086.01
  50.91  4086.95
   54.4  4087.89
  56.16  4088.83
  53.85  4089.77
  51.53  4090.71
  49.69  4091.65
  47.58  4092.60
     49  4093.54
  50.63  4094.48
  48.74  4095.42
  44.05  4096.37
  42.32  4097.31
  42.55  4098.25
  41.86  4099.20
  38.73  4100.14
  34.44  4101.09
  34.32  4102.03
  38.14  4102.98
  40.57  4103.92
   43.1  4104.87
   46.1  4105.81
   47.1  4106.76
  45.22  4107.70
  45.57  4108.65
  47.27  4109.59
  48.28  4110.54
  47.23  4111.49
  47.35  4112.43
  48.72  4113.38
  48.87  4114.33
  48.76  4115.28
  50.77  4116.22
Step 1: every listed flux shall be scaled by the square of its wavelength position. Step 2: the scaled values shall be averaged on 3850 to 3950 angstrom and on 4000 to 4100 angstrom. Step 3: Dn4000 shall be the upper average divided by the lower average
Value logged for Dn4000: 1.96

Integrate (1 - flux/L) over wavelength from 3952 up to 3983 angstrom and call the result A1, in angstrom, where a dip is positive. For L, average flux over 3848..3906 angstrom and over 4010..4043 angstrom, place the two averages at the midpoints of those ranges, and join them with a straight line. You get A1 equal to 9.70 angstrom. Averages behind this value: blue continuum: 23.7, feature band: 24.5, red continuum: 43.4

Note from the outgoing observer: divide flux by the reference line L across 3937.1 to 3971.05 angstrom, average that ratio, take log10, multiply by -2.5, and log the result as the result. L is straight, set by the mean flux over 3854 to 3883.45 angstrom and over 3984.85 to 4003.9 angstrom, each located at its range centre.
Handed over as 0.46 mag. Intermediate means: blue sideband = 21.8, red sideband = 41.1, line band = 22.7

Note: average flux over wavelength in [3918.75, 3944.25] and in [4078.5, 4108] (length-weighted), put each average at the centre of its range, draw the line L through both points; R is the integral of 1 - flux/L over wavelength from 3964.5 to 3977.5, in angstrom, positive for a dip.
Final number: 4.21 angstrom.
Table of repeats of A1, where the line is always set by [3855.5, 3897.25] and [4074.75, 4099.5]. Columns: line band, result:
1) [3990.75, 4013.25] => -2.68 angstrom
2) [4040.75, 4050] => 1.17 angstrom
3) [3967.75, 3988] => 3.80 angstrom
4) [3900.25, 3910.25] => -0.91 angstrom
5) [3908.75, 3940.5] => 6.46 angstrom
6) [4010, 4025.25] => -1.96 angstrom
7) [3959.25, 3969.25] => 5.29 angstrom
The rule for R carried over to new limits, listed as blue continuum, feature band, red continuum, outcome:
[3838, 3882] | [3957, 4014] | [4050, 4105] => 3.37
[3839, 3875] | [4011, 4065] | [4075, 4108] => -2.63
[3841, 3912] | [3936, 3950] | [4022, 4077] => 3.92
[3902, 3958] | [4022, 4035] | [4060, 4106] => -1.65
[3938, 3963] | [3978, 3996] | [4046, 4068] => -4.59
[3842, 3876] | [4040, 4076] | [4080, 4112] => 1.79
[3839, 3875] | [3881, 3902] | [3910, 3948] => -3.62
